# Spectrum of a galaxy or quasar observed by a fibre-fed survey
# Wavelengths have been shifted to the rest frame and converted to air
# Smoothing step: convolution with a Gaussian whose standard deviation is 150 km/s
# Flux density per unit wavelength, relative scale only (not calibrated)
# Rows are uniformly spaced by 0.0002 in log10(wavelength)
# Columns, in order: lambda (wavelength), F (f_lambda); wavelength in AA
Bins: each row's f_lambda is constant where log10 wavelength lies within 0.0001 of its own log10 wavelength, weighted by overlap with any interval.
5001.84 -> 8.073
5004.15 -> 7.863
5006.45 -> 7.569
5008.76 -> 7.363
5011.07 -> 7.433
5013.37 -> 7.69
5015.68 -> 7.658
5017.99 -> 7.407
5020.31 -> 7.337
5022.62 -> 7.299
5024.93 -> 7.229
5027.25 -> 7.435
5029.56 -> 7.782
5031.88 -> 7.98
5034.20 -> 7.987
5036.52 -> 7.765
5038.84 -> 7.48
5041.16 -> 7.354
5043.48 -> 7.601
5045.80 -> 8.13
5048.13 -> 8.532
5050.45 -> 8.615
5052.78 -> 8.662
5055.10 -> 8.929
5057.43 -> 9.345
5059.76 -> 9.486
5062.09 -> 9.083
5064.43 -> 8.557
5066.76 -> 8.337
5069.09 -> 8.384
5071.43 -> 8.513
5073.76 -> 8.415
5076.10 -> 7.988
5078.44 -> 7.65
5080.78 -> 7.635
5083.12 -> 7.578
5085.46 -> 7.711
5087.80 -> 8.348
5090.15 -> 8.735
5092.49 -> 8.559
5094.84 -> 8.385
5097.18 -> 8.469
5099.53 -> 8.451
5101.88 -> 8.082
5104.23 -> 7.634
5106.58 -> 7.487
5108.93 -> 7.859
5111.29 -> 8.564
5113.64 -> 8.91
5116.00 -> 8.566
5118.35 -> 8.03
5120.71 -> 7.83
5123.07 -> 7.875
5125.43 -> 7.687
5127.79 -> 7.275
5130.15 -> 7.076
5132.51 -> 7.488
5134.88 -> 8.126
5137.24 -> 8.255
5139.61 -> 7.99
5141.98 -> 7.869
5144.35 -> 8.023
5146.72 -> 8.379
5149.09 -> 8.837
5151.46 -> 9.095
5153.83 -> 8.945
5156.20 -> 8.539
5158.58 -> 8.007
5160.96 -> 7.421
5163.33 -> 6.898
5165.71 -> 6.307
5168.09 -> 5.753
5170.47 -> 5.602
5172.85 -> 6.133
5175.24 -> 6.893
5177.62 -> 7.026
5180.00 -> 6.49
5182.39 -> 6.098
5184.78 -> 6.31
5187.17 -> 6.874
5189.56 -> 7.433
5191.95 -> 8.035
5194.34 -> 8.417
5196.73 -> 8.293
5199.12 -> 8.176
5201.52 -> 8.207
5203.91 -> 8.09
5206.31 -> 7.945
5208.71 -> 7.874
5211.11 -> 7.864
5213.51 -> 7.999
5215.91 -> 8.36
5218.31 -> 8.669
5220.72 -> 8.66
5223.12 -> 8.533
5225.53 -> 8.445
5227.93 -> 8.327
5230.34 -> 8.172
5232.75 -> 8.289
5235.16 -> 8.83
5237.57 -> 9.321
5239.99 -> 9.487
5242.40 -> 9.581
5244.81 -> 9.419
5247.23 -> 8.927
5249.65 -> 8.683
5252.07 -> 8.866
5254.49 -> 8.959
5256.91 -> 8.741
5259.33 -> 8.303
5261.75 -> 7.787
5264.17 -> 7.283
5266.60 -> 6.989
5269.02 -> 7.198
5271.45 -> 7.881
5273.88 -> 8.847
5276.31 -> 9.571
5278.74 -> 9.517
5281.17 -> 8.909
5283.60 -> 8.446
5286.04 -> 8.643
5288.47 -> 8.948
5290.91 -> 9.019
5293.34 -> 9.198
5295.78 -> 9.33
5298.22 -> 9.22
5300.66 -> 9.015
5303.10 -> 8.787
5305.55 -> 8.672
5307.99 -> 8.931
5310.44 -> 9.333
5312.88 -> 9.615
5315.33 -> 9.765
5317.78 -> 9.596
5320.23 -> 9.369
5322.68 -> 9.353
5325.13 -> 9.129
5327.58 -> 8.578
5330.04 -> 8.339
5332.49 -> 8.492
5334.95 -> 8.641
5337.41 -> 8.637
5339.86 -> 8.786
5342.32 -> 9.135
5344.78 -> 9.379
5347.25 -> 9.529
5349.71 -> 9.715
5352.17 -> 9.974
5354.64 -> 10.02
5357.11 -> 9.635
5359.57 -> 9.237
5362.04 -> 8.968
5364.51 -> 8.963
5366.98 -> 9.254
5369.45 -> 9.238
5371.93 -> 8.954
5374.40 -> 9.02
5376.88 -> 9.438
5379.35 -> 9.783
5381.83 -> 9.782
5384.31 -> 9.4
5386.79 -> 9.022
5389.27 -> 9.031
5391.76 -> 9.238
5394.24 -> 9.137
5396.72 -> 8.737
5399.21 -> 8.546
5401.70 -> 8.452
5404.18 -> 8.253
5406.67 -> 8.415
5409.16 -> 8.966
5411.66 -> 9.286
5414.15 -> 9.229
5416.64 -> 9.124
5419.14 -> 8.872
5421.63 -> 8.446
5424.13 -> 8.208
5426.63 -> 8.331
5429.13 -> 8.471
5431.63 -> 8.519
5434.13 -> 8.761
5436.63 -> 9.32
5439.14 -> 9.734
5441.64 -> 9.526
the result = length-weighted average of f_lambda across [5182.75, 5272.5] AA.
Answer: 8.23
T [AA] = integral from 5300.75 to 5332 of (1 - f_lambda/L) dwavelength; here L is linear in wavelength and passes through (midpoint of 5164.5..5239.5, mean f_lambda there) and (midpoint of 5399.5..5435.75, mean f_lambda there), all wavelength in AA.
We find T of -3.4 AA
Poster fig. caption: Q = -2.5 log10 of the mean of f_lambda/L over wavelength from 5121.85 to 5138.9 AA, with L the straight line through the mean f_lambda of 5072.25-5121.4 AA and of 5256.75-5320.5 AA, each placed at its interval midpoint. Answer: 0.08 mag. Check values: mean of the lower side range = 8.14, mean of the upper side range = 8.77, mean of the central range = 7.69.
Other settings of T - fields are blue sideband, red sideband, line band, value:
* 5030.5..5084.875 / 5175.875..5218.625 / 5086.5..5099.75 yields -0.63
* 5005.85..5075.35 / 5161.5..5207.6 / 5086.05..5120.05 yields -2.81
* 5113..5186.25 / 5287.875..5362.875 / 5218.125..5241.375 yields -1.13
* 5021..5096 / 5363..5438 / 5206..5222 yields 0.58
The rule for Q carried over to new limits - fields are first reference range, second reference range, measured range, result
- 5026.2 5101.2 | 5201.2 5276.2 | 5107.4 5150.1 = 0.04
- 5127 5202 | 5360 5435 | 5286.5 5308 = -0.09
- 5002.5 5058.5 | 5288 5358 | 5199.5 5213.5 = 0.08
